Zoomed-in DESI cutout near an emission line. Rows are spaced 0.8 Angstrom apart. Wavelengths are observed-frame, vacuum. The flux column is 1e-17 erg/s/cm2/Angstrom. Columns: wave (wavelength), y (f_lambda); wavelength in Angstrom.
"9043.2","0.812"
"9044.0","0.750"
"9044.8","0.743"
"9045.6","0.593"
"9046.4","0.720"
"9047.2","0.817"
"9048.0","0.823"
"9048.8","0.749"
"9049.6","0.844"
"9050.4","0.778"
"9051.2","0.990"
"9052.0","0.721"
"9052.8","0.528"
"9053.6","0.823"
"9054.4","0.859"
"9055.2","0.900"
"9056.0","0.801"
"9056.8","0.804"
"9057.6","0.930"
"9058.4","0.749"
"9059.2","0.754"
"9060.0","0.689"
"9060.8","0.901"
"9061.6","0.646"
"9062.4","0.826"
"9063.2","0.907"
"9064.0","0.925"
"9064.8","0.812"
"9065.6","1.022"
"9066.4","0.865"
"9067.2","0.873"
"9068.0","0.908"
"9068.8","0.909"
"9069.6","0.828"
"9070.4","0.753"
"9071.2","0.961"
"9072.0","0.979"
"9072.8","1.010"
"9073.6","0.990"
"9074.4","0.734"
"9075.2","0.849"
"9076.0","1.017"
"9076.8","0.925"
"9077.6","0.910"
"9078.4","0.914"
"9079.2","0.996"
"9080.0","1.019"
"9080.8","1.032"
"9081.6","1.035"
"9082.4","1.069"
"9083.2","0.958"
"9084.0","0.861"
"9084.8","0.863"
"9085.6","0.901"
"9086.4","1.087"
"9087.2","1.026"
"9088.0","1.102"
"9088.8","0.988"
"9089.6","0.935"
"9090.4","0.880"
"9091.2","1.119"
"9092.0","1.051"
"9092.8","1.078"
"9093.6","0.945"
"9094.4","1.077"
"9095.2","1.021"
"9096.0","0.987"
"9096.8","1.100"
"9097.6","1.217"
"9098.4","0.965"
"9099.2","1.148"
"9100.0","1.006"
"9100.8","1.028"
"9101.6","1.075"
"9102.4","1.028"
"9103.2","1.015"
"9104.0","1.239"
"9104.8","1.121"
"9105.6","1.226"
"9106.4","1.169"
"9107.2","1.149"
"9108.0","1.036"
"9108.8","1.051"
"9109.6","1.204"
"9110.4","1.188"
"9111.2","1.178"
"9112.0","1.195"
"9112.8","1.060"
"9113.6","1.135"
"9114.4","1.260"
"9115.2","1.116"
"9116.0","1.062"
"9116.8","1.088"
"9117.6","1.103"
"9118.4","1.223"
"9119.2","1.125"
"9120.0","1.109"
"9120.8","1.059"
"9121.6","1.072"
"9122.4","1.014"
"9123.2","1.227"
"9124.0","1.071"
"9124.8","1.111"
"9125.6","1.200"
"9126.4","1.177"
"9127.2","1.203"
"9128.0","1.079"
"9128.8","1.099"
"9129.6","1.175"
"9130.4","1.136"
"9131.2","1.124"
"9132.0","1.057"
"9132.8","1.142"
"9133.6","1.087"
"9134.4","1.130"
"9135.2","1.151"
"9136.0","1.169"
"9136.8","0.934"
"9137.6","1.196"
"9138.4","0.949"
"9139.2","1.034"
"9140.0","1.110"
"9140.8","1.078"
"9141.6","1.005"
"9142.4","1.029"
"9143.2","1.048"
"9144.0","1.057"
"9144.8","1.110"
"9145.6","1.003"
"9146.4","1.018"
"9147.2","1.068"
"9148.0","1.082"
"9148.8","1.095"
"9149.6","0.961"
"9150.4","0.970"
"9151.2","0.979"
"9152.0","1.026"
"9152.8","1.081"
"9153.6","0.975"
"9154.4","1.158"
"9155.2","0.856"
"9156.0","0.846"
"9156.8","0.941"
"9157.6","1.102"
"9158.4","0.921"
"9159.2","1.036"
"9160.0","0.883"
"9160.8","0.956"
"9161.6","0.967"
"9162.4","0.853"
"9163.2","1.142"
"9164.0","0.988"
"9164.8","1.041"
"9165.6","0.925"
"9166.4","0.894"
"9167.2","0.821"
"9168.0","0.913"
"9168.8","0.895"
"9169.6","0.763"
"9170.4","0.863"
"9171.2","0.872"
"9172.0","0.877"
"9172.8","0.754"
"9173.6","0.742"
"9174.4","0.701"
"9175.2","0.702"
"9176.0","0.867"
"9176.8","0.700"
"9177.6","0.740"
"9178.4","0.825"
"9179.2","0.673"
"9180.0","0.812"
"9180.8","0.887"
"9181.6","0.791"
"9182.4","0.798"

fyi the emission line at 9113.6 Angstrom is Mg II 2798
